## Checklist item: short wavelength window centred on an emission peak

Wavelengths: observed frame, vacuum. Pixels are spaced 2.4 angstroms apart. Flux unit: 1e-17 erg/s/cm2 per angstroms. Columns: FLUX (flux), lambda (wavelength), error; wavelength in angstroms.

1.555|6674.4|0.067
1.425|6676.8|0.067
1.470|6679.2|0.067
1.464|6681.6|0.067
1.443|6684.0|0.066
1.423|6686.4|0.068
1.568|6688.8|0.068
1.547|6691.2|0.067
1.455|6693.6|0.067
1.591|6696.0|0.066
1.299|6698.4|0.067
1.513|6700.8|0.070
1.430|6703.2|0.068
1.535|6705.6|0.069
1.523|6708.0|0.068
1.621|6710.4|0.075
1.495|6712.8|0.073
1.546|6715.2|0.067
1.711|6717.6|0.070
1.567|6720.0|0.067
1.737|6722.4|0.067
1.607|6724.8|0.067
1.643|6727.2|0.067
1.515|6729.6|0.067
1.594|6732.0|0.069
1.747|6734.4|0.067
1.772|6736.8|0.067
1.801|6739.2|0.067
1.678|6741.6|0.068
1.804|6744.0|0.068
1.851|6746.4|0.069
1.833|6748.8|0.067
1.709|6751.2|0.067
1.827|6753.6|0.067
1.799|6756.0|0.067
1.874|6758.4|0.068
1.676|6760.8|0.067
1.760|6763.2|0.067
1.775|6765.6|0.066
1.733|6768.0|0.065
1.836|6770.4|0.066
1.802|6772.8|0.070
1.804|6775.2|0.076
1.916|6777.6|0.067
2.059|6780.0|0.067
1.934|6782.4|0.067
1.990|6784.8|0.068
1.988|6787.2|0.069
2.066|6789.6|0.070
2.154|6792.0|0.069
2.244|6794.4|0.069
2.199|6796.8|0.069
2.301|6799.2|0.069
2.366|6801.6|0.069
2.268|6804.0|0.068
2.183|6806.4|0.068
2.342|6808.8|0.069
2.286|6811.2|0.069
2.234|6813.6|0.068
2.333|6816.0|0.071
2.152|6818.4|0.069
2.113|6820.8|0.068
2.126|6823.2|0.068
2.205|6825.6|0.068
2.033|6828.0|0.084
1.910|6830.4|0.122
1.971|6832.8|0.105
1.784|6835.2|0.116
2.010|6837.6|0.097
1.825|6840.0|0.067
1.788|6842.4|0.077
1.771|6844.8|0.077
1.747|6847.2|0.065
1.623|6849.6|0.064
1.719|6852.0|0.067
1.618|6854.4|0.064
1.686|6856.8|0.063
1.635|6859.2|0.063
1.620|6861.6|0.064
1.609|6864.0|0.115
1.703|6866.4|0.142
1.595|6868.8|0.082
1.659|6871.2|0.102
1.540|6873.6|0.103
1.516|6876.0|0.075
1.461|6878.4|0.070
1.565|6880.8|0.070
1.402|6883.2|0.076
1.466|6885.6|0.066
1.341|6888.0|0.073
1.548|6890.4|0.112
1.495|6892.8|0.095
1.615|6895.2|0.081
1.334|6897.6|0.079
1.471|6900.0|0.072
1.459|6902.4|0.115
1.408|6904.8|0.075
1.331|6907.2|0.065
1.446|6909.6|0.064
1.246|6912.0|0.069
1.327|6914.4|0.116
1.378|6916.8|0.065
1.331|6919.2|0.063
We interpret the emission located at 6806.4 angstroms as C III]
